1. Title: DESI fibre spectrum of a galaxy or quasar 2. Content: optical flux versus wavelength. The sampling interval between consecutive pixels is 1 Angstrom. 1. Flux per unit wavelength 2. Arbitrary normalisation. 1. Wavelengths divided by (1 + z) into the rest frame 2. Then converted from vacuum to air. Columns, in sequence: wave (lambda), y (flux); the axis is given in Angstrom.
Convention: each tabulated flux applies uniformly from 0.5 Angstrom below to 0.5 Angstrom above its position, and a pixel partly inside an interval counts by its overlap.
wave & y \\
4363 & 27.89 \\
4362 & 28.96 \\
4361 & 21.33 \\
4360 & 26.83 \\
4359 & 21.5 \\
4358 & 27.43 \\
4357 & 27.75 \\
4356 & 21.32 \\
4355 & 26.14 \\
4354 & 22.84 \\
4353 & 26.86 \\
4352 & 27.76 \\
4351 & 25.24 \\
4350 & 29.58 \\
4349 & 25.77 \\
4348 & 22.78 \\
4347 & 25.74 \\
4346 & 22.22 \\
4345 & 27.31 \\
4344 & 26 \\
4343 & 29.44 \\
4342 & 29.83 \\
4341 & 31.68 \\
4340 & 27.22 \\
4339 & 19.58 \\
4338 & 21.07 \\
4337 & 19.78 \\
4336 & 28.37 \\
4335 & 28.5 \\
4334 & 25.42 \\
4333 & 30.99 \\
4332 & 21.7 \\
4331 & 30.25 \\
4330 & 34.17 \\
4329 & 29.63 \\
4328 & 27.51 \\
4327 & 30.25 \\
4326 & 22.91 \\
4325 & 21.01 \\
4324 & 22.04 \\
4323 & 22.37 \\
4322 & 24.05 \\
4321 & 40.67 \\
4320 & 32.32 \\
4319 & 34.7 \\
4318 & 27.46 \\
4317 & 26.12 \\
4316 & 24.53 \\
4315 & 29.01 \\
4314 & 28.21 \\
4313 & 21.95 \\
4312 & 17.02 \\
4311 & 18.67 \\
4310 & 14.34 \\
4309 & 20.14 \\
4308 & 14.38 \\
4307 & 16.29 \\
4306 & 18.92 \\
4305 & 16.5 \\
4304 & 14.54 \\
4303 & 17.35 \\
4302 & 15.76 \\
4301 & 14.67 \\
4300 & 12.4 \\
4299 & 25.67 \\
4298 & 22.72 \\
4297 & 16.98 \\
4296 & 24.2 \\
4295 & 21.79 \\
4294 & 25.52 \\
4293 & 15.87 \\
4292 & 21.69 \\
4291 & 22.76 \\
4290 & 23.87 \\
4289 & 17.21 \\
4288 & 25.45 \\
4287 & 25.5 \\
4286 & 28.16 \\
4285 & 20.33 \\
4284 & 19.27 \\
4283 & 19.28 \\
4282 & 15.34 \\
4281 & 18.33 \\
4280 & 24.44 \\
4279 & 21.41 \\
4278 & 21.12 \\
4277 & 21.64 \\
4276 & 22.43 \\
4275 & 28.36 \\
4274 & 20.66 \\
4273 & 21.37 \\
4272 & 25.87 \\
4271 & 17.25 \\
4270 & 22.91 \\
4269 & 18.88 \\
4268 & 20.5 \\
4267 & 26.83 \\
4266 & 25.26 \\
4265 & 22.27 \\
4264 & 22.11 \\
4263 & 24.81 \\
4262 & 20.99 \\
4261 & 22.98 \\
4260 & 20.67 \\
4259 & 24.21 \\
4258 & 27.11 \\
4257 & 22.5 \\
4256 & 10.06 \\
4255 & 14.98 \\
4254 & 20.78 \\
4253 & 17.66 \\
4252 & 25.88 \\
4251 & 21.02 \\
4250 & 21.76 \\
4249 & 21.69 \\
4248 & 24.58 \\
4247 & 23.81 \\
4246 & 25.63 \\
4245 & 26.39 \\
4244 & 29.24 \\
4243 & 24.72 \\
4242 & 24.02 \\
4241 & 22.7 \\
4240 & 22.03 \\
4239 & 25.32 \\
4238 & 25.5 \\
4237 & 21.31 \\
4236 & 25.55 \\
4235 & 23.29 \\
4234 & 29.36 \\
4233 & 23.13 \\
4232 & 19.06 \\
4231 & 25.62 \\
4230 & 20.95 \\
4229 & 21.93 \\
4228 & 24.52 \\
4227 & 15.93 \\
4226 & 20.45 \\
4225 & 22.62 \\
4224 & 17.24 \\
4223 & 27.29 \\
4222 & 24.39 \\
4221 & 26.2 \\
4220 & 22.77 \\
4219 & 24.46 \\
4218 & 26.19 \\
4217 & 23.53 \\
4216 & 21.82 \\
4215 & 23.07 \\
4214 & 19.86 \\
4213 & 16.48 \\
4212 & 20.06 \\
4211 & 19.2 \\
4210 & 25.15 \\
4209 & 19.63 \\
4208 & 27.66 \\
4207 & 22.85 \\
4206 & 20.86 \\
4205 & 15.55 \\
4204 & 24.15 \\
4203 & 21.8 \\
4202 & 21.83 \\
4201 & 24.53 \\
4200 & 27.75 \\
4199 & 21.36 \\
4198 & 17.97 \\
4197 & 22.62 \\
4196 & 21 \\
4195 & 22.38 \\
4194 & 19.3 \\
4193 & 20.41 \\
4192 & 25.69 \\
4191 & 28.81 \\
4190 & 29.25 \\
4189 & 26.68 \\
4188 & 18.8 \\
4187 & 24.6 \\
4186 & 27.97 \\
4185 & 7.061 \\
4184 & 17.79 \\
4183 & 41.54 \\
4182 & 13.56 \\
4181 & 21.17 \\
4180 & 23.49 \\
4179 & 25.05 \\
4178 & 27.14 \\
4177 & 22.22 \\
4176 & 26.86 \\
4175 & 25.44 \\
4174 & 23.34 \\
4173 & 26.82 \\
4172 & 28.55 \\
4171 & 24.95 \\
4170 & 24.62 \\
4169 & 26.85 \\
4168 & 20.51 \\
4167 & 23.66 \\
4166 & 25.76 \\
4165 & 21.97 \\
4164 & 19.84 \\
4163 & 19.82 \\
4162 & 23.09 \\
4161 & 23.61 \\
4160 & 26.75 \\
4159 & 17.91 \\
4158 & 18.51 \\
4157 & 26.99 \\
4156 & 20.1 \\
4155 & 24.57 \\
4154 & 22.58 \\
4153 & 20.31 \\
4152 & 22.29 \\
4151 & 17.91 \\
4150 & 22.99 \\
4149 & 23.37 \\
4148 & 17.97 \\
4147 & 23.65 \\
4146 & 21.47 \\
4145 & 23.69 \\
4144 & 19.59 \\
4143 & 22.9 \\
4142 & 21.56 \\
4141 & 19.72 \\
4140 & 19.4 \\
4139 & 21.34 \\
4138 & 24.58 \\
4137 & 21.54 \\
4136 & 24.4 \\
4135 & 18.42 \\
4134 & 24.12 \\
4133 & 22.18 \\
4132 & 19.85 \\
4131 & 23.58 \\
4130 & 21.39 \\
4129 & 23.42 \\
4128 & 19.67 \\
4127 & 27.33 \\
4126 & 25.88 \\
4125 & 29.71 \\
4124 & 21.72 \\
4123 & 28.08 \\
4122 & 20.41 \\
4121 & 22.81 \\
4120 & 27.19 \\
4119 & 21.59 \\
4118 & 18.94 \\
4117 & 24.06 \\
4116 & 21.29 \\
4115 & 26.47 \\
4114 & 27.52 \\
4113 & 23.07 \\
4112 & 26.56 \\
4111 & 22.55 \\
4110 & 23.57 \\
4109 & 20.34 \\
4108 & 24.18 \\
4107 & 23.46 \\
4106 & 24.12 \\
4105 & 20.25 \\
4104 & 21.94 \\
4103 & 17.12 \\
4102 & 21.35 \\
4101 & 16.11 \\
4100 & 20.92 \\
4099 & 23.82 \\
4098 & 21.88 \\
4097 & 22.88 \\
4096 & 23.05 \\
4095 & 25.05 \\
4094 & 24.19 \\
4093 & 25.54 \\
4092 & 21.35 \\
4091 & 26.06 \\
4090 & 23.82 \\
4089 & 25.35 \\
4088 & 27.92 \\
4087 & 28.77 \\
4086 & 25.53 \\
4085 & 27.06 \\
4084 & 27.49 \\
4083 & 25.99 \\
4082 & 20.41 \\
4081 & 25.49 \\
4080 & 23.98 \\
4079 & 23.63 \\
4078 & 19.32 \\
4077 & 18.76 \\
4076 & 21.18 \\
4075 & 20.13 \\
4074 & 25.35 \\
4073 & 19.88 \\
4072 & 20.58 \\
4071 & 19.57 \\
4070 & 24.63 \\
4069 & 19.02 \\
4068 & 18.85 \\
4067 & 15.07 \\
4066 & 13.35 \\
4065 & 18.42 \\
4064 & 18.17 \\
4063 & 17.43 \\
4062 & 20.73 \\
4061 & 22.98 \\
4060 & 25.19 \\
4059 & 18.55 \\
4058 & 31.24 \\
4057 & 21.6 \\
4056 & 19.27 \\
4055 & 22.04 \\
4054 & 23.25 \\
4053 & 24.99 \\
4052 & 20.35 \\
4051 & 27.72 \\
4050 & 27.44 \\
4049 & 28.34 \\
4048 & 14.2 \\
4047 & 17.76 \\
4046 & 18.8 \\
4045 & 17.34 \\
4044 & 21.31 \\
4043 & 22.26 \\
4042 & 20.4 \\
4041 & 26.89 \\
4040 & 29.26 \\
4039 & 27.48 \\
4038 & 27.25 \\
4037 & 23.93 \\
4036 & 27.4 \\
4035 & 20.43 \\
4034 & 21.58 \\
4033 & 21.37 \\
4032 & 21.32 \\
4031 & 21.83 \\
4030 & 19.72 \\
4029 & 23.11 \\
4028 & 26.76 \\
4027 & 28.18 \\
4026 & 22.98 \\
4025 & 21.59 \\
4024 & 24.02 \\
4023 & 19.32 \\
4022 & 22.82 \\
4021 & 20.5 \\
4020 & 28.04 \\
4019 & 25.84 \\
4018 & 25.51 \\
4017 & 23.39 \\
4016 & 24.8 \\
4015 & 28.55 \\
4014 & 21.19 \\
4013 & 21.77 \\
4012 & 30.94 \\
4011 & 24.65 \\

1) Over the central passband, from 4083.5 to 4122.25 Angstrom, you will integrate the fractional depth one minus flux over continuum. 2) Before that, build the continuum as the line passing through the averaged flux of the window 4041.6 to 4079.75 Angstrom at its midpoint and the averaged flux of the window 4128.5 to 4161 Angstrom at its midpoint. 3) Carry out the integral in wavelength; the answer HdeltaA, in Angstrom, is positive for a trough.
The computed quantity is -3.7 Angstrom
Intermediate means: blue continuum 21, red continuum 21.9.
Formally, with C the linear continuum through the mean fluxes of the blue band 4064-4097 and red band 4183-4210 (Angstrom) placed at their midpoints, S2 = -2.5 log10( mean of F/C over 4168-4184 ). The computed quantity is -0.11 mag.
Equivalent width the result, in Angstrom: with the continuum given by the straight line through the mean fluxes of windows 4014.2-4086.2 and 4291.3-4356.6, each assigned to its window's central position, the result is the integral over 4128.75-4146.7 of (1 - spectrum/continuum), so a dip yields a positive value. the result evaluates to 0.9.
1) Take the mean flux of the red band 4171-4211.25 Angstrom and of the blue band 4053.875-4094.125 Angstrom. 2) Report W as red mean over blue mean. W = 1.04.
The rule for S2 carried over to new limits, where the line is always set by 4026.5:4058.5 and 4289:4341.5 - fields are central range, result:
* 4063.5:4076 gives 0.19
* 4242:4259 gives 0.04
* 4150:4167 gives 0.06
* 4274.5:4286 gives 0.09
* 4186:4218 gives 0.04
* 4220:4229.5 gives 0.05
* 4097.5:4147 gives 0.03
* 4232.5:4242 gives -0.04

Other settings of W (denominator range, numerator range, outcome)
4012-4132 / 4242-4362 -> 1.02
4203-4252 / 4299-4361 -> 1.06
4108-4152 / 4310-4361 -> 1.15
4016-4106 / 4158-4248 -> 1.02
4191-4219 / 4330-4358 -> 1.18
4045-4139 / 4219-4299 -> 0.99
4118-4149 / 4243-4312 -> 0.93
